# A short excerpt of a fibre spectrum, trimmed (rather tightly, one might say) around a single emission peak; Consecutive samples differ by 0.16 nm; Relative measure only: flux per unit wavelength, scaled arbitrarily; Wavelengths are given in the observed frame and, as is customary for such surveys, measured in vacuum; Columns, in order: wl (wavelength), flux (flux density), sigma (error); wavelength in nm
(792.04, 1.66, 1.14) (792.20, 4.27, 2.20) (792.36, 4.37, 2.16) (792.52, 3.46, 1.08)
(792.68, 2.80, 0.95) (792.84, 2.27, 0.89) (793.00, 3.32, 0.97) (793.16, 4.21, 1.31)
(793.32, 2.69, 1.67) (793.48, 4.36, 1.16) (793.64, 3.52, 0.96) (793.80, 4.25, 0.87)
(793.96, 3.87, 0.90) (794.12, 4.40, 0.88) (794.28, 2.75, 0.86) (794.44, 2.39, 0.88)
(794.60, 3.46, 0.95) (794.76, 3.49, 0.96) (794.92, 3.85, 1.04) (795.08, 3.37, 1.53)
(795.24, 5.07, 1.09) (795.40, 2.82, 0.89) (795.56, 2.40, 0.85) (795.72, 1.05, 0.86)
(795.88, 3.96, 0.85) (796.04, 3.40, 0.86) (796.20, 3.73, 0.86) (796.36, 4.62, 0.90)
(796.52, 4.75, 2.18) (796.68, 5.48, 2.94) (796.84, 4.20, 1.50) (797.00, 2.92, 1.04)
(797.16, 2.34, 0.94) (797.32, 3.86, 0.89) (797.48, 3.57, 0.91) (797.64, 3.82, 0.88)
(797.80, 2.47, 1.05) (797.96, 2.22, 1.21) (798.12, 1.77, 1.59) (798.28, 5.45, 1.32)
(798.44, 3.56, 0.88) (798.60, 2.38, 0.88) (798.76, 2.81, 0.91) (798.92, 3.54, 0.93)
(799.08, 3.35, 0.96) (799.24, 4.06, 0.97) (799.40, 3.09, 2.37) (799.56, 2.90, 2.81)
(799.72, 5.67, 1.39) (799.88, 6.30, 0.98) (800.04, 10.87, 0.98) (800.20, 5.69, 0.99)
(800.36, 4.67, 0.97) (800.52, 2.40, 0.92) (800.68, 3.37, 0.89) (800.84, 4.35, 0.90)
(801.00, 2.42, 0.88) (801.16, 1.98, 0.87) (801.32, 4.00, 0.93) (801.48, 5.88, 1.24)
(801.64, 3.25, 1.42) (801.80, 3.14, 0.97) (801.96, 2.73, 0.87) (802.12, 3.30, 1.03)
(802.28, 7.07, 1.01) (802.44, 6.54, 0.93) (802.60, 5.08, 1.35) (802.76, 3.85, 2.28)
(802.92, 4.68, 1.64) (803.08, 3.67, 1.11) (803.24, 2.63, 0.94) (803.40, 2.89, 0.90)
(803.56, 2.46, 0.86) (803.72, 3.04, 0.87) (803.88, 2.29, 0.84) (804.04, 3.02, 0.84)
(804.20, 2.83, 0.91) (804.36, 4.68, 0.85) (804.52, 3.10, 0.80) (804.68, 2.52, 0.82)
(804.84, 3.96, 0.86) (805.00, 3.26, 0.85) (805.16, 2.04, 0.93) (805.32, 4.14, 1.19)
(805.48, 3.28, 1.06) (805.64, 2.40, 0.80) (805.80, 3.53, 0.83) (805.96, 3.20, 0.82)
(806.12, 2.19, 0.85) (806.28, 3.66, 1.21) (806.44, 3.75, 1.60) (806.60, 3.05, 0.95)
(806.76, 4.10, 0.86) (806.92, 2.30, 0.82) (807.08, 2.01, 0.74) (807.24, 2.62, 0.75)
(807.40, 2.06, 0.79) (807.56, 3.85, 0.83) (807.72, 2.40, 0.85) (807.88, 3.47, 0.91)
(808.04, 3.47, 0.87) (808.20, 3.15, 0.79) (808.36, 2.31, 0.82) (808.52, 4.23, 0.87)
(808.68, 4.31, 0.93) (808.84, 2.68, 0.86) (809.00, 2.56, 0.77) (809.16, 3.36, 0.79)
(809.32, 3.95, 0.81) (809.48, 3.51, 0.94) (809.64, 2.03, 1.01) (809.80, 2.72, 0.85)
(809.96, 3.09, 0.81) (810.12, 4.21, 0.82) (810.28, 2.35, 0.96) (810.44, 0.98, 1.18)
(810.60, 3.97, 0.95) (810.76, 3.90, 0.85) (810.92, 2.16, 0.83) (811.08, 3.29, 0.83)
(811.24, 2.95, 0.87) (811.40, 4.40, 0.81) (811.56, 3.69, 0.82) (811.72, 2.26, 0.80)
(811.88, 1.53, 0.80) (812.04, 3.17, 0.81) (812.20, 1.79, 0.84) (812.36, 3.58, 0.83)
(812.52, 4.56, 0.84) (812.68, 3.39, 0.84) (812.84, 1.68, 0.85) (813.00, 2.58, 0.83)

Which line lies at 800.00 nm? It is H-alpha 6563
